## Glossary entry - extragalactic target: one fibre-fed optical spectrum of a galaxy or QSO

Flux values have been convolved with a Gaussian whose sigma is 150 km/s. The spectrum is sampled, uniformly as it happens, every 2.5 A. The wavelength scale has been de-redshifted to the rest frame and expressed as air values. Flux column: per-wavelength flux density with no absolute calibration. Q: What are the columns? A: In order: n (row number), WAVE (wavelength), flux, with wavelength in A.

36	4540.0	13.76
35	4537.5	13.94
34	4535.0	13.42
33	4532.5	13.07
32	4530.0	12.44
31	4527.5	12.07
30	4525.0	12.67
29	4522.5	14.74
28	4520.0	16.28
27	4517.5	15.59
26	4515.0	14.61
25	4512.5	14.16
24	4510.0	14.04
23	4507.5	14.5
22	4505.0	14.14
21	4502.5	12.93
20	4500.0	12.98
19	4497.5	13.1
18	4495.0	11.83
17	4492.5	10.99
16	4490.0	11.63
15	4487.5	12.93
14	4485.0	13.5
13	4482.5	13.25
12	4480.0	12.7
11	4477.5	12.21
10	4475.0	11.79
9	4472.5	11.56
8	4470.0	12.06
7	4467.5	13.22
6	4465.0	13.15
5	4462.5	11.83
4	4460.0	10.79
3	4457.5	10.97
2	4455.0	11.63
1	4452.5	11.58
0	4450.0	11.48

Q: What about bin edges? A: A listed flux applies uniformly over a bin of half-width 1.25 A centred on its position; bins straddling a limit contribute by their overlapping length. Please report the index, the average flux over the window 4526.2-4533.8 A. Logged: 12.5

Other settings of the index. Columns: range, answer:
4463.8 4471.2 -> 12.8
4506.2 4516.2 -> 14.3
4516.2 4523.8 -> 15.5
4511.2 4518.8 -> 14.8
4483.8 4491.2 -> 12.7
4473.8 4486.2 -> 12.7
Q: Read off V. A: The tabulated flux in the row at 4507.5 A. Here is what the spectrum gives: 14.5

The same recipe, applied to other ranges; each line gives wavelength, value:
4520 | 16.28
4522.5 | 14.74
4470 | 12.06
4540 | 13.76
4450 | 11.48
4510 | 14.04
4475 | 11.79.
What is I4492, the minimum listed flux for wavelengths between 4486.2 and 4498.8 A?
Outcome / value 10.99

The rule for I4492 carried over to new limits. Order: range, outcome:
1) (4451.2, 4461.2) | 10.79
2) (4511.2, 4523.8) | 14.16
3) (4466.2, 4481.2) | 11.56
